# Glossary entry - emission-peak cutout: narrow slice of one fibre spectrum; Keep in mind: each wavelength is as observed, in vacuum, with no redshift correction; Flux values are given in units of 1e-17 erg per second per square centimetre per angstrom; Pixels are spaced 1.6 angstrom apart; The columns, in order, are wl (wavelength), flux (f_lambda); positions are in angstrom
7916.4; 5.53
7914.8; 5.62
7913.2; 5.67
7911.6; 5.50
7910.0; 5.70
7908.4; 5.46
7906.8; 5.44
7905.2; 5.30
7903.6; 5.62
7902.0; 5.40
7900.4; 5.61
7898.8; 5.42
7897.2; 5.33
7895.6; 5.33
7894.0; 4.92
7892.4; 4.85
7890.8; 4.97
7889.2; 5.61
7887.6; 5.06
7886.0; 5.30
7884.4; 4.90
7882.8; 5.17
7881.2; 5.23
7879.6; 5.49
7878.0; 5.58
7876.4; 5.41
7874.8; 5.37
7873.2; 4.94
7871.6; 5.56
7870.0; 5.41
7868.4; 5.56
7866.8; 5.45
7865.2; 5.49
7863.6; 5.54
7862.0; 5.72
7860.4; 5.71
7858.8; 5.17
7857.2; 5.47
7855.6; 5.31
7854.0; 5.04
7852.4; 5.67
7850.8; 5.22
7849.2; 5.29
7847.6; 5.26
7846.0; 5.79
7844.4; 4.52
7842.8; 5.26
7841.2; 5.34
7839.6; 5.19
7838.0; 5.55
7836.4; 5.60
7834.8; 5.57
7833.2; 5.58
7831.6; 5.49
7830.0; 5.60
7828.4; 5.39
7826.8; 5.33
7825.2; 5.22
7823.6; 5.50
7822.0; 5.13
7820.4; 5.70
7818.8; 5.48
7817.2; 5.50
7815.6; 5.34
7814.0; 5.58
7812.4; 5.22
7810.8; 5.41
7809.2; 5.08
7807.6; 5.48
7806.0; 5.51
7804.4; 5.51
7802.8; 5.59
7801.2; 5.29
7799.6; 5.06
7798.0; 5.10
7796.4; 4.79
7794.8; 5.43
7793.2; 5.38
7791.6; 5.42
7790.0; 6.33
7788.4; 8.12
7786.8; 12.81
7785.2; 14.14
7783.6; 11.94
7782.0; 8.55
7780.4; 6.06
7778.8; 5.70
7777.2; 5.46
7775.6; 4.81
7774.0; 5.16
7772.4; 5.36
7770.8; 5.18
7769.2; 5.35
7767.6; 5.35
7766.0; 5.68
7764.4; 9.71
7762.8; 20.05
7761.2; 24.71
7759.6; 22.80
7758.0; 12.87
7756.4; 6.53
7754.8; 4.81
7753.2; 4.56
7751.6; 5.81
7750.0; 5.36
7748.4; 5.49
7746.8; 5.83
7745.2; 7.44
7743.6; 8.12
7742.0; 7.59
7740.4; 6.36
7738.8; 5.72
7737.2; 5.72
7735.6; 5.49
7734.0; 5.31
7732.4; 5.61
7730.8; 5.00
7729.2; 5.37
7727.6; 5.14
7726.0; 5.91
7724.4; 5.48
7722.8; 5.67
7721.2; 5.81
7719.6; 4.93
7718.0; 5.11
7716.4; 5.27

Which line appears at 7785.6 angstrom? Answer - [N II]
